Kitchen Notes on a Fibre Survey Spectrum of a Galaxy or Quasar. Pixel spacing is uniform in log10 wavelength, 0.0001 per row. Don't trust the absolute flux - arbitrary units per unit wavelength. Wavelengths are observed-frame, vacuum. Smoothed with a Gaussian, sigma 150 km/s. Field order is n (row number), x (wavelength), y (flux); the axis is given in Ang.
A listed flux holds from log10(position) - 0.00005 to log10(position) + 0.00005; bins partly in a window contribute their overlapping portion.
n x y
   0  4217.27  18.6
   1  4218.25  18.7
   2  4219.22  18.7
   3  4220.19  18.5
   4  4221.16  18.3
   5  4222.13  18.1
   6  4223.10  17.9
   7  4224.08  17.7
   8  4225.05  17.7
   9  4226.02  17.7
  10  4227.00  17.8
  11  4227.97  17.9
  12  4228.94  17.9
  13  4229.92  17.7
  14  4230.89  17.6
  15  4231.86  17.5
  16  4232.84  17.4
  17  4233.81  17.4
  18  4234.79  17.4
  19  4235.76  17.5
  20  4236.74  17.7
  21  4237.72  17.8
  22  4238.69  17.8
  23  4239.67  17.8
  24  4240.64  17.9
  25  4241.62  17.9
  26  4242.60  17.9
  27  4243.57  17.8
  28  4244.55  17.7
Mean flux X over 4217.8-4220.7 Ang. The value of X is 18.7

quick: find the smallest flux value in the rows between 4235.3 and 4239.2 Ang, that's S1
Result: 17.5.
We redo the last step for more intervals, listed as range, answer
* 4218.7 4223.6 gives 17.9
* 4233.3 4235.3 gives 17.4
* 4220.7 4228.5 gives 17.7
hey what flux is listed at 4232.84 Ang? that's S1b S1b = 17.4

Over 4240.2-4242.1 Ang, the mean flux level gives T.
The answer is 17.9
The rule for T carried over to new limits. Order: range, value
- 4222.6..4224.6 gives 17.8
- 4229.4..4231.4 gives 17.7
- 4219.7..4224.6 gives 18.1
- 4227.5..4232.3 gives 17.7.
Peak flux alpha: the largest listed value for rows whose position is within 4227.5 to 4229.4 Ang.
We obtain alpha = 17.9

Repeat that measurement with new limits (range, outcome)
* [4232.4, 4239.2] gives 17.8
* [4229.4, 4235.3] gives 17.7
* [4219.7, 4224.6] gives 18.5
